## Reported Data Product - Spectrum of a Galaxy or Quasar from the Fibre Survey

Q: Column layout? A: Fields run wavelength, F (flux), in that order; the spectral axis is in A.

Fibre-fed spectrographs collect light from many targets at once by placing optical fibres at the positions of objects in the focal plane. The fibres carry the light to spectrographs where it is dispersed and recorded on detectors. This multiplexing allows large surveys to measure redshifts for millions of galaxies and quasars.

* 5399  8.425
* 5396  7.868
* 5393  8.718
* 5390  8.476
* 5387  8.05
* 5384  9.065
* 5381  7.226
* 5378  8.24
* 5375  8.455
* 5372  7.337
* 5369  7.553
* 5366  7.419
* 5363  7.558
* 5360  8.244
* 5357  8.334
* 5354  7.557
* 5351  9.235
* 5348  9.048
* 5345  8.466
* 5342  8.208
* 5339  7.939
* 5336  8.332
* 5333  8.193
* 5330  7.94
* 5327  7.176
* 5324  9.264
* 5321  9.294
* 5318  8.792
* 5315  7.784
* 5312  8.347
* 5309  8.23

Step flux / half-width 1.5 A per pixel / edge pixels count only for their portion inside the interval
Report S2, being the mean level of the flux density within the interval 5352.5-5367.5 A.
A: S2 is 7.82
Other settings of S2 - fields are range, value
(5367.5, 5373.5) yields 7.45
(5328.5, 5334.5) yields 8.07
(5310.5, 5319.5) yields 8.31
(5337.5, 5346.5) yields 8.2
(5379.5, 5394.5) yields 8.31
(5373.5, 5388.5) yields 8.21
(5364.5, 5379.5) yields 7.8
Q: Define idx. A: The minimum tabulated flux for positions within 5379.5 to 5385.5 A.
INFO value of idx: 7.226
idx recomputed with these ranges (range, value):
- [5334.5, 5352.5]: 7.939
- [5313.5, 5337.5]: 7.176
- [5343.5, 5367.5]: 7.419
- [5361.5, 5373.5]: 7.337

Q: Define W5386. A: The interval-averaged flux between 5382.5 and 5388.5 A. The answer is 8.56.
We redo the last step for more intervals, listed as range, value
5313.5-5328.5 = 8.46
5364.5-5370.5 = 7.49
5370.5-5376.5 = 7.9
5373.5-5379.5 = 8.35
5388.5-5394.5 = 8.6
